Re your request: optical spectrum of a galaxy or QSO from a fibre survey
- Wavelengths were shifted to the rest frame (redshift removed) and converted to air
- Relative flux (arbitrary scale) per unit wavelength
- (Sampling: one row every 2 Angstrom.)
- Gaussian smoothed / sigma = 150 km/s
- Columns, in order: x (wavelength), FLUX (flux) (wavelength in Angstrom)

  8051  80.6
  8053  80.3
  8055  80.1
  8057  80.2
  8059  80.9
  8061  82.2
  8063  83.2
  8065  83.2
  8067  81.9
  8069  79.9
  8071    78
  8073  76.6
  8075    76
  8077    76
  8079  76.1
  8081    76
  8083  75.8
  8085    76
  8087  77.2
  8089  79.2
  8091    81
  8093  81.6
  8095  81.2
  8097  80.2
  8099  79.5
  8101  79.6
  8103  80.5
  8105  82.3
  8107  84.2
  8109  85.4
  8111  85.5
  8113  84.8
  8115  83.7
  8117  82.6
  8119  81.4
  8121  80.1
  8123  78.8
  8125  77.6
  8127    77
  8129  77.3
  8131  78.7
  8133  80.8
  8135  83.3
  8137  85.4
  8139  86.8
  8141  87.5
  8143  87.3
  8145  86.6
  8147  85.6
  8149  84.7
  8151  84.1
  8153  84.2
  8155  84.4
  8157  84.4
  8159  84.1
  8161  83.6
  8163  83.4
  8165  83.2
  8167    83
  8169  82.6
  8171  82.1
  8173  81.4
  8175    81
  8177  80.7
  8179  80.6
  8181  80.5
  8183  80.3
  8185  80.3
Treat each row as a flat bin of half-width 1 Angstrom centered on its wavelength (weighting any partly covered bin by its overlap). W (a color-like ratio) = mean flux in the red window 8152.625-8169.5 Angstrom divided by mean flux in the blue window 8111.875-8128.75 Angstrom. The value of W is 1.04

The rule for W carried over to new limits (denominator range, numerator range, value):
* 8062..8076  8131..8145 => 1.06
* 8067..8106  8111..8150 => 1.05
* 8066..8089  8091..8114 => 1.06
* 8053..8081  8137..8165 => 1.07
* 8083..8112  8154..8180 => 1.02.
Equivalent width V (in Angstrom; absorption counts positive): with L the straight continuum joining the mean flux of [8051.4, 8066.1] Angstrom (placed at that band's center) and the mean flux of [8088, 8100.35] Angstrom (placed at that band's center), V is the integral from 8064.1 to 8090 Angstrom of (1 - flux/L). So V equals 0.99 Angstrom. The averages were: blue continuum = 81.4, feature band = 77.8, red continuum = 80.4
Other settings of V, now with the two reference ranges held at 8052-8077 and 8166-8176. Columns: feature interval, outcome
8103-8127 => -0.3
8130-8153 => -0.9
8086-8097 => 0.1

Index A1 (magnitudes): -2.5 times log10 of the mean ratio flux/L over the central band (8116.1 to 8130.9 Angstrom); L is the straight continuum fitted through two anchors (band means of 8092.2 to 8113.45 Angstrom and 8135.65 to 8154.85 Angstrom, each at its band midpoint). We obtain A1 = 0.06 mag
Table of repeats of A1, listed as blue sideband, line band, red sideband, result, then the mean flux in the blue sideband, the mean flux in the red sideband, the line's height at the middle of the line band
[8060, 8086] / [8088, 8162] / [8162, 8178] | -0.03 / 78.5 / 82.2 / 80.5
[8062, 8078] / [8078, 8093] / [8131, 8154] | 0.04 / 79.3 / 84.8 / 80.5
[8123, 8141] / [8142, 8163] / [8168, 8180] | -0.05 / 81.1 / 81.4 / 81.3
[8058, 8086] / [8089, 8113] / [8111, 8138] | -0.03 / 78.7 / 81.1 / 80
